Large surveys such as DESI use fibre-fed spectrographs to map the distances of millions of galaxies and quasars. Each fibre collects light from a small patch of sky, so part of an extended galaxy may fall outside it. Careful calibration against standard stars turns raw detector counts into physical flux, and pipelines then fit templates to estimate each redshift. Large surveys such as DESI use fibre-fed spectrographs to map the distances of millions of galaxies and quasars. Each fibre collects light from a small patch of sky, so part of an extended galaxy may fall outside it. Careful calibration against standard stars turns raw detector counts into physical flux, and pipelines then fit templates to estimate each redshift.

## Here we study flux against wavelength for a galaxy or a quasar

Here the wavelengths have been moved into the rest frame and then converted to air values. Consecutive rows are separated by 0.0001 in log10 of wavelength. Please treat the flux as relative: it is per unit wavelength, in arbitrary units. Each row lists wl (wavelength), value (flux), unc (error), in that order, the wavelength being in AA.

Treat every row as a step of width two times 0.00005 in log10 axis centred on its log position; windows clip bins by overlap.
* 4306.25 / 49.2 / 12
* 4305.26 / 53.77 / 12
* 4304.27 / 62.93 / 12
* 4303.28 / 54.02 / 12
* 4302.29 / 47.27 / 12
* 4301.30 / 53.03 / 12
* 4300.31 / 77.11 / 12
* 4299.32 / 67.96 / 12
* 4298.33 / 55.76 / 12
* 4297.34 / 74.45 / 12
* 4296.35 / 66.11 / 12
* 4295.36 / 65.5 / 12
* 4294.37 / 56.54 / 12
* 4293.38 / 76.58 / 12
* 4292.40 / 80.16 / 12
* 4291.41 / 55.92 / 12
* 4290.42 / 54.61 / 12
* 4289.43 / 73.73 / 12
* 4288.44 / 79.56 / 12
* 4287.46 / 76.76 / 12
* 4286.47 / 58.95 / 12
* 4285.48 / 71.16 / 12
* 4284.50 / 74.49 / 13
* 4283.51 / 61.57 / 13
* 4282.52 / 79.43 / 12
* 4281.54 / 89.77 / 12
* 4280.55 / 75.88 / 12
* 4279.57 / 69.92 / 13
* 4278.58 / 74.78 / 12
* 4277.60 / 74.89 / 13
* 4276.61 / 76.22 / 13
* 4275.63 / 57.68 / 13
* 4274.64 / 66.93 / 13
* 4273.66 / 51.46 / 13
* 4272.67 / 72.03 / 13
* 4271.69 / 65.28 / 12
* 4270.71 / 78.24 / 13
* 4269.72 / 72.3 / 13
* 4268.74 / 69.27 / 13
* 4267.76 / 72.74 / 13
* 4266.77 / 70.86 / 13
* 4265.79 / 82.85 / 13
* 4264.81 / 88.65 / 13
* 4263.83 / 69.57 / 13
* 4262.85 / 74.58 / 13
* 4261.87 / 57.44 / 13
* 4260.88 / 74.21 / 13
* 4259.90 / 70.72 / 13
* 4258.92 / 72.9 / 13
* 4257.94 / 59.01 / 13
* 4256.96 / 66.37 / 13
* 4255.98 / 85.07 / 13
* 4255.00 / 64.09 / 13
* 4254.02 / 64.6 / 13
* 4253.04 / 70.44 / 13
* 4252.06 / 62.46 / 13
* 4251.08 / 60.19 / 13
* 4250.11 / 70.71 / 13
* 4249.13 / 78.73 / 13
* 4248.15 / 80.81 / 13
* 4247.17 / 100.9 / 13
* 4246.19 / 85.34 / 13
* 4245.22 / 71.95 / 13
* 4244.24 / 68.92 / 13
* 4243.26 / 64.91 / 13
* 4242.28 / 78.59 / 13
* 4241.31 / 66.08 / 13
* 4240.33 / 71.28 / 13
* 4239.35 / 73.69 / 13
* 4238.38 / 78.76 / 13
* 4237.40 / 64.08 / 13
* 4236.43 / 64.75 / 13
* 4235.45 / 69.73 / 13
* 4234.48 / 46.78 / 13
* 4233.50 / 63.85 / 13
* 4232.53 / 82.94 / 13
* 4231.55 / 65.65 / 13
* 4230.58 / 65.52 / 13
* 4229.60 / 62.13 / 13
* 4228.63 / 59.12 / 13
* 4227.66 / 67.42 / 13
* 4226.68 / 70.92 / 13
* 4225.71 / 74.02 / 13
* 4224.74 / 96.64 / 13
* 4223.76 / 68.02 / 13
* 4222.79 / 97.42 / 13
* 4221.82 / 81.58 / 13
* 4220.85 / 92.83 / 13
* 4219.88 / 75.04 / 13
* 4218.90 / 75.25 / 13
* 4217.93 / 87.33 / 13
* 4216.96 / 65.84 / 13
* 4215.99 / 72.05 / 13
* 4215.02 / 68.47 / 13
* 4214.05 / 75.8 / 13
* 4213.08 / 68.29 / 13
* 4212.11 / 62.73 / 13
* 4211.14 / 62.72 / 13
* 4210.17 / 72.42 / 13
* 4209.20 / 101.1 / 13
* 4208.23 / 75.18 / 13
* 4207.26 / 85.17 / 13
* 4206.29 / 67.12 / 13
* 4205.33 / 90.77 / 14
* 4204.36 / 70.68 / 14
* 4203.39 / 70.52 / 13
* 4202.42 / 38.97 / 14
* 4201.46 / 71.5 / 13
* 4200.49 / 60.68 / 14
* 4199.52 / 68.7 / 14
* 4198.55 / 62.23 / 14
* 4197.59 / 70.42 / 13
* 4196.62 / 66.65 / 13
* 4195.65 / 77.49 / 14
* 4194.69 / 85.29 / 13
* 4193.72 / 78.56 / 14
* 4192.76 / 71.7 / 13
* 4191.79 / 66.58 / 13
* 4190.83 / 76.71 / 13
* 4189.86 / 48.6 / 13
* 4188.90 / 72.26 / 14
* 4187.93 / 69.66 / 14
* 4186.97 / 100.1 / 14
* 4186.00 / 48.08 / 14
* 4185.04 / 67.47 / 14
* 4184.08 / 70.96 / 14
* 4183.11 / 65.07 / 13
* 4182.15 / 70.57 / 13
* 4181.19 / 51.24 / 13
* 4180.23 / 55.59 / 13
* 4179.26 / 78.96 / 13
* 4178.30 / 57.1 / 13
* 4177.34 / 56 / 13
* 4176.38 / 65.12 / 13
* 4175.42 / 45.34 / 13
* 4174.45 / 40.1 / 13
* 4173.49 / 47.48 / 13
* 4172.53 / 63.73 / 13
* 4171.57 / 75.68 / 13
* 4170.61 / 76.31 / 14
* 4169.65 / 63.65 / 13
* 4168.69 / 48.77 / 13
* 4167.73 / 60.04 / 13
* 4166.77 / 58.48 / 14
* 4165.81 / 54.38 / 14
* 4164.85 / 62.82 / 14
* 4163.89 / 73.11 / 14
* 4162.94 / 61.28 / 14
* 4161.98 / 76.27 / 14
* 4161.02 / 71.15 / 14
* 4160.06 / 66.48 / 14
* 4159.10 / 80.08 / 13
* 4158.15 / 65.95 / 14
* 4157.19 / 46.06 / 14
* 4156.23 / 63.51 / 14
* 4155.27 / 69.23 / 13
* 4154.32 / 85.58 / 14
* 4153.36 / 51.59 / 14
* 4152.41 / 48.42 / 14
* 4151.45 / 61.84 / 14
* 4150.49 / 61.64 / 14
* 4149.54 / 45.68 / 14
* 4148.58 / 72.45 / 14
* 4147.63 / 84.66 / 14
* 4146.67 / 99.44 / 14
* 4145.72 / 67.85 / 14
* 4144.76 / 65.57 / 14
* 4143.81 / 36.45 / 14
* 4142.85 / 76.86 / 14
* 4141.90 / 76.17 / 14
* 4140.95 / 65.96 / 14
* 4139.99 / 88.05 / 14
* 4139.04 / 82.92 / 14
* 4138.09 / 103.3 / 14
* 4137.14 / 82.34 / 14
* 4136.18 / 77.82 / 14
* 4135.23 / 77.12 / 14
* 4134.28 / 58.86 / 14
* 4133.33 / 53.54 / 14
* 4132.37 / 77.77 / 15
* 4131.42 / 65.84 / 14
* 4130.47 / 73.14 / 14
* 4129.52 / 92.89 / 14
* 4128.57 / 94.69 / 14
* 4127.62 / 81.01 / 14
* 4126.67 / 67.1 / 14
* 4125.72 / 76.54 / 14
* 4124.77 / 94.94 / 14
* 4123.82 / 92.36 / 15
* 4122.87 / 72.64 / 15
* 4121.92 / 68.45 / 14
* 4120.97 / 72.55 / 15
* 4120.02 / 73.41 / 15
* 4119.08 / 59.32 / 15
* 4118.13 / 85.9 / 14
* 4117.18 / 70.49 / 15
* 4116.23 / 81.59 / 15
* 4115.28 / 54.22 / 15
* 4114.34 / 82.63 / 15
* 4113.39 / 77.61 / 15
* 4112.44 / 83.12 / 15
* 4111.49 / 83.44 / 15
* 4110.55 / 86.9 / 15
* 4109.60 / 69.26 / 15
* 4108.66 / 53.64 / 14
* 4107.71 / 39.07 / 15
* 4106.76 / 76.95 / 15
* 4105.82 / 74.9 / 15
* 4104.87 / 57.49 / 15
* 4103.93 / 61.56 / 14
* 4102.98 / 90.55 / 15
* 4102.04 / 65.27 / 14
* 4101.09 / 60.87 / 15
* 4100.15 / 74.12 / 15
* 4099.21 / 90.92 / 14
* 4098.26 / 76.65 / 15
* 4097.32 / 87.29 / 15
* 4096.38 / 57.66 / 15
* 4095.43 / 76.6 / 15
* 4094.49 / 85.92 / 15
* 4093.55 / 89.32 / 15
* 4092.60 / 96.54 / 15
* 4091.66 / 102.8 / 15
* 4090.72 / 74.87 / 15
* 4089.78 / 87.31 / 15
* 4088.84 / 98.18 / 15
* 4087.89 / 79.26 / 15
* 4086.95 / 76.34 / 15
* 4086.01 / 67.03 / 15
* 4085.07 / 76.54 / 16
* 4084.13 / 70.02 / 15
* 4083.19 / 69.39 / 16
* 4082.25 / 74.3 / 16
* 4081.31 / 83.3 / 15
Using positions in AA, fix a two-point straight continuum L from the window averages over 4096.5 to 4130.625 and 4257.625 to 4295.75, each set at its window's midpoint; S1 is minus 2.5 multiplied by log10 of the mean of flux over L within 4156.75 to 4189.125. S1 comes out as 0.15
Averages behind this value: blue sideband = 75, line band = 63.6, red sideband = 70.7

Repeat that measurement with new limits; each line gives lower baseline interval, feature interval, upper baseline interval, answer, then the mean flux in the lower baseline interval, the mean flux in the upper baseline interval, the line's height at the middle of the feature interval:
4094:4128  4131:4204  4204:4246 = 0.10 mag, 74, 73.2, 73.6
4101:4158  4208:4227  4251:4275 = -0.10 mag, 72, 69.9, 70.6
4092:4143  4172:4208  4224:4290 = 0.11 mag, 75.9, 71.3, 73.5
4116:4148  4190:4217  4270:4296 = 0.03 mag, 76.3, 69.9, 73.3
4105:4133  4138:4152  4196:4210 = 0.03 mag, 74.9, 71.5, 73.8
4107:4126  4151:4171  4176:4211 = 0.12 mag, 73.9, 69.6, 71.4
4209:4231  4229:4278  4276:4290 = 0.06 mag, 74.6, 73.8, 74.2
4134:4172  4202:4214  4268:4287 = -0.05 mag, 68.6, 70.6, 69.5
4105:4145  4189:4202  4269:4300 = 0.04 mag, 74.4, 69.5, 72.2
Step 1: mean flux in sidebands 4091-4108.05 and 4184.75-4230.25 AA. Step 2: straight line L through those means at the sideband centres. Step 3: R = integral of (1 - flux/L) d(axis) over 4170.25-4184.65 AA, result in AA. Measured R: 2.4 AA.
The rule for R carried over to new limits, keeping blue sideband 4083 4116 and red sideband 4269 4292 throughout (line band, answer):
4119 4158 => 1.2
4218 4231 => -0.8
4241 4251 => -0.7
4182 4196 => 0.3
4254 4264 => 0.2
